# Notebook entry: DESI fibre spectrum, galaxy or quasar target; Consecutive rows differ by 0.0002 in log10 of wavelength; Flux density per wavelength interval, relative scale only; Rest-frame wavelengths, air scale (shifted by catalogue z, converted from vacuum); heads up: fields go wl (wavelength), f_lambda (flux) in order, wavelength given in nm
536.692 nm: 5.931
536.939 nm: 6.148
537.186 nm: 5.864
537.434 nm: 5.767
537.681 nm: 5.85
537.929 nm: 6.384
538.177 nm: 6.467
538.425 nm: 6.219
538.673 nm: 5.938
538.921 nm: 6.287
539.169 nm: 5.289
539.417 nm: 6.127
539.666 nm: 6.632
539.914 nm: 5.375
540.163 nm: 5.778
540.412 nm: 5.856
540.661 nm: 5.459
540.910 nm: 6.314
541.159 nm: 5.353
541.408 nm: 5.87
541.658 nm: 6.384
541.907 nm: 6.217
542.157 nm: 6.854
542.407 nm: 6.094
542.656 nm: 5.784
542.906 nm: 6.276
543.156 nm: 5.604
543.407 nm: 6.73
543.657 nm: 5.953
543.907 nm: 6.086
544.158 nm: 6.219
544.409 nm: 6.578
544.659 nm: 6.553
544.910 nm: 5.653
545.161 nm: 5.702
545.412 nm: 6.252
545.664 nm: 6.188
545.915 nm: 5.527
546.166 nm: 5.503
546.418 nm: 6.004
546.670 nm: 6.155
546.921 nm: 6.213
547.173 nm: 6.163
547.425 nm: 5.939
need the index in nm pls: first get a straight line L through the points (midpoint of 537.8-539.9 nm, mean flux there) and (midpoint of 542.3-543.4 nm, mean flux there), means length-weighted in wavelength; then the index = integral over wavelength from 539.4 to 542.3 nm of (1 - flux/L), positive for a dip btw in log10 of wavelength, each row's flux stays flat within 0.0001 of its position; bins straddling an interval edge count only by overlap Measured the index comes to 0.03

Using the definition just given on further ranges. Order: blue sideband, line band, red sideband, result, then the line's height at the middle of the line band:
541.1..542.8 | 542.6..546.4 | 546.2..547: 0.02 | 6.08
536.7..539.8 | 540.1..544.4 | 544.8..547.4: -0.05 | 6.01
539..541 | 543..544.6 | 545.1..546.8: -0.09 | 5.89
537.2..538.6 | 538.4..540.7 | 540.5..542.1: 0.05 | 6.04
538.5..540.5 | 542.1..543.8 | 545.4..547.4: -0.06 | 5.95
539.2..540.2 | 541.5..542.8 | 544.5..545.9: -0.06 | 5.98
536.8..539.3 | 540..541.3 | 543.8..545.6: 0.07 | 6.07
